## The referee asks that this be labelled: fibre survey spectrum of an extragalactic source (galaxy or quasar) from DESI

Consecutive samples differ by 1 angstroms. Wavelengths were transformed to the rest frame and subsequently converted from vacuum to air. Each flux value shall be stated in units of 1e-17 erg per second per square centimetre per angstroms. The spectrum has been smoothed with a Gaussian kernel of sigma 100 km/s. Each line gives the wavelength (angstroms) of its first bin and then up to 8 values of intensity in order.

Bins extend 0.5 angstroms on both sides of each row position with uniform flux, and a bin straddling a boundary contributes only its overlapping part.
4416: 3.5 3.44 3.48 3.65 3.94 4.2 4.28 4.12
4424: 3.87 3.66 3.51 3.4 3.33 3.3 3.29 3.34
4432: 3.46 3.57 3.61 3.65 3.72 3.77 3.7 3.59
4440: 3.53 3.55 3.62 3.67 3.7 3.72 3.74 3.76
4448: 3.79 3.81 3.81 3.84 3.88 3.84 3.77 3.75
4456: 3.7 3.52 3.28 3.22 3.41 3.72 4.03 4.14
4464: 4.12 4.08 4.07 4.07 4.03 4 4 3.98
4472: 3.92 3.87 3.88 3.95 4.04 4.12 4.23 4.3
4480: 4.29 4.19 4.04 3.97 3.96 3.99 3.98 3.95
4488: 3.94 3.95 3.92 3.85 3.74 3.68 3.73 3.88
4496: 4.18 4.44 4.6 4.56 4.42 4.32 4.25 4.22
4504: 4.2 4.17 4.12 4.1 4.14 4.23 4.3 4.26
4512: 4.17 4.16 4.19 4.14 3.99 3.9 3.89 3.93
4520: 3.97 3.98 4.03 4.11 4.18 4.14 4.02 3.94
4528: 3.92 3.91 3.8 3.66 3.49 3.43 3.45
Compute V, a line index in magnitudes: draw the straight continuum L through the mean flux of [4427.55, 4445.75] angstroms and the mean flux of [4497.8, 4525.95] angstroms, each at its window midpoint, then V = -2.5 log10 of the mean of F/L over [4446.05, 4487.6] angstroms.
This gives -0.03 mag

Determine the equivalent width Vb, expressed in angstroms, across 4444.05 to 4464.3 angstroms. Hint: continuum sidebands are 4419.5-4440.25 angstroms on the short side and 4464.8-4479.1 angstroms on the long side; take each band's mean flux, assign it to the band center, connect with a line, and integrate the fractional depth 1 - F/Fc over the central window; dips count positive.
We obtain 0.7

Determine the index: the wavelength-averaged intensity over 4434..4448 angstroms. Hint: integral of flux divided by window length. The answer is 3.67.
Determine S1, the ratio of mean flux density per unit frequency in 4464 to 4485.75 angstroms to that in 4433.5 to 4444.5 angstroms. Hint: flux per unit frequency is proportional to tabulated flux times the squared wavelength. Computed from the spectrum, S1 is 1.1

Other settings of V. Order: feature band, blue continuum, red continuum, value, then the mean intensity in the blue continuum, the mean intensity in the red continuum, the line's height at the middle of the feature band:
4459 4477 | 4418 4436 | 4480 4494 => -0.026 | 3.65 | 3.94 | 3.85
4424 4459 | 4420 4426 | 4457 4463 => 0.045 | 3.98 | 3.58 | 3.78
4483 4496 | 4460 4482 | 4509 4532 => 0.036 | 4.03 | 4.02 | 4.03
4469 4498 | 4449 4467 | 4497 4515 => 0.007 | 3.78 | 4.26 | 4.04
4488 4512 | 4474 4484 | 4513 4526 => -0.018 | 4.11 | 4.04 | 4.07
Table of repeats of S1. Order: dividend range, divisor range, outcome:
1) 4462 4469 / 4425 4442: 1.17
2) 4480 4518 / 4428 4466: 1.14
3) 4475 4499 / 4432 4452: 1.12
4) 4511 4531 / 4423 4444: 1.17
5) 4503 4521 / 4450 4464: 1.13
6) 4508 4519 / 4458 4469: 1.09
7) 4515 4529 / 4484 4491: 1.03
